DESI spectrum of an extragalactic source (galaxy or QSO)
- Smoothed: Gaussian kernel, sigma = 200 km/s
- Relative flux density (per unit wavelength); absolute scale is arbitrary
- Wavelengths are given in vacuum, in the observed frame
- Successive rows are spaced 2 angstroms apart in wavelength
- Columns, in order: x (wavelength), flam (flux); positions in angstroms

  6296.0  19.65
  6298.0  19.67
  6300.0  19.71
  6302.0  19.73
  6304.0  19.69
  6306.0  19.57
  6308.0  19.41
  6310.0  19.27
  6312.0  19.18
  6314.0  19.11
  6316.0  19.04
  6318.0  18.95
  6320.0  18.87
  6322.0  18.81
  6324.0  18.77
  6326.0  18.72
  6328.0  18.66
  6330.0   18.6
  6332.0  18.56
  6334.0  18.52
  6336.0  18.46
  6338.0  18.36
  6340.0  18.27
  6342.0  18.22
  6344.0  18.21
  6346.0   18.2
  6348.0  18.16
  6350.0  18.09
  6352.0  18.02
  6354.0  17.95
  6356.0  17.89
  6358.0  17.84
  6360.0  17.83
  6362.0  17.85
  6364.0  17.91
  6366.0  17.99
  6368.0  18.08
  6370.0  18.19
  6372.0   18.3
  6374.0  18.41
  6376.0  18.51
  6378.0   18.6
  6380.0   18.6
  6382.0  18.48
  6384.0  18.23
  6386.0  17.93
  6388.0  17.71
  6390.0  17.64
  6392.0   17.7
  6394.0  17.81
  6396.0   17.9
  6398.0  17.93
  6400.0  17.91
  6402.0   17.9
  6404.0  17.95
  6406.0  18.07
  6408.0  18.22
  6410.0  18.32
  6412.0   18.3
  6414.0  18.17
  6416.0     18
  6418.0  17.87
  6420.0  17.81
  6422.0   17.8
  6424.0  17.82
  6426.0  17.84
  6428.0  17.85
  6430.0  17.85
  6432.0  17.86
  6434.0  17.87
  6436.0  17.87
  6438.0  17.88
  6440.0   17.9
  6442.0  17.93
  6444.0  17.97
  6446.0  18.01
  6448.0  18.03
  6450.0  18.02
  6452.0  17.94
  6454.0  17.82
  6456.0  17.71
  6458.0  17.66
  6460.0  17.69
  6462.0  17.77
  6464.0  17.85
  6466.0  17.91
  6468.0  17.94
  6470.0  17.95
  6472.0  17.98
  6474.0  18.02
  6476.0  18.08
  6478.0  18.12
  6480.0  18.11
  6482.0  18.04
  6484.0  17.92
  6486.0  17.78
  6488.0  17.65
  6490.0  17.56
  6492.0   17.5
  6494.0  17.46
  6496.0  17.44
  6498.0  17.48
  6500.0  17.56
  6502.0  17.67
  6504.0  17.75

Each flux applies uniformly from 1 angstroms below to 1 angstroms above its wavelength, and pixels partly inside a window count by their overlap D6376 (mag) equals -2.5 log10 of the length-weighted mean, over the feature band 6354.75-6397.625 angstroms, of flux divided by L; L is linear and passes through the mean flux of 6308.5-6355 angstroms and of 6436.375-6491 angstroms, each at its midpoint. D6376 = 0.02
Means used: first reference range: 18.6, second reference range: 17.9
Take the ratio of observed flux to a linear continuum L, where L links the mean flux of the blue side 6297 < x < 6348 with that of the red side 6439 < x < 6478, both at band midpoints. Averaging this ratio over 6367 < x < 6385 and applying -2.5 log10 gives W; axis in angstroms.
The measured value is 0.01 mag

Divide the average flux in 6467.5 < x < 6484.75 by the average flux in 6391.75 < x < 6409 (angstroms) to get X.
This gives 1.00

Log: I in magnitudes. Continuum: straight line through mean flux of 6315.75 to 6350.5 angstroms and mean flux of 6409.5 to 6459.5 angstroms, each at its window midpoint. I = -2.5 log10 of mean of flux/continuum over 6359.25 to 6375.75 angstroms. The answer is 0.01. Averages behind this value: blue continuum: 18.5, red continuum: 17.9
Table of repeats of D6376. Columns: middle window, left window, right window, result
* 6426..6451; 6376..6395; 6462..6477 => 0.01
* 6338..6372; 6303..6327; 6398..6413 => 0.04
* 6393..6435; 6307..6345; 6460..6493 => 0.02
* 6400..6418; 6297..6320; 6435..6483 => 0.02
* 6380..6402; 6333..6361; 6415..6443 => 0.00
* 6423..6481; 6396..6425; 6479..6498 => 0.00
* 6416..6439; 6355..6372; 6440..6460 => 0.00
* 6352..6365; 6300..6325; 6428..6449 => 0.05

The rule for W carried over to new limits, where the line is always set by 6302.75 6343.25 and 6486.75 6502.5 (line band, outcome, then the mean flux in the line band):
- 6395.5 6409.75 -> 0.014 mag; 18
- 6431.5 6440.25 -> 0.007 mag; 17.9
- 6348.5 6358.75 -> 0.038 mag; 18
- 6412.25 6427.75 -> 0.012 mag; 17.9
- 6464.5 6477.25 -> -0.016 mag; 18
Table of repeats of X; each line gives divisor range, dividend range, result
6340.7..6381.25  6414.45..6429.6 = 0.98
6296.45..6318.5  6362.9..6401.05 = 0.93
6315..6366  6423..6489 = 0.98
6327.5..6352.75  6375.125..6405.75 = 0.98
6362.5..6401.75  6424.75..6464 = 0.99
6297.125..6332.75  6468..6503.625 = 0.93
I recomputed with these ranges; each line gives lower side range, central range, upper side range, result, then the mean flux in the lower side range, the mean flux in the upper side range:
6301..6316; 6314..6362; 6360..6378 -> 0.02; 19.4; 18.2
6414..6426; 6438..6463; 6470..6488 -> 0.00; 17.9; 18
